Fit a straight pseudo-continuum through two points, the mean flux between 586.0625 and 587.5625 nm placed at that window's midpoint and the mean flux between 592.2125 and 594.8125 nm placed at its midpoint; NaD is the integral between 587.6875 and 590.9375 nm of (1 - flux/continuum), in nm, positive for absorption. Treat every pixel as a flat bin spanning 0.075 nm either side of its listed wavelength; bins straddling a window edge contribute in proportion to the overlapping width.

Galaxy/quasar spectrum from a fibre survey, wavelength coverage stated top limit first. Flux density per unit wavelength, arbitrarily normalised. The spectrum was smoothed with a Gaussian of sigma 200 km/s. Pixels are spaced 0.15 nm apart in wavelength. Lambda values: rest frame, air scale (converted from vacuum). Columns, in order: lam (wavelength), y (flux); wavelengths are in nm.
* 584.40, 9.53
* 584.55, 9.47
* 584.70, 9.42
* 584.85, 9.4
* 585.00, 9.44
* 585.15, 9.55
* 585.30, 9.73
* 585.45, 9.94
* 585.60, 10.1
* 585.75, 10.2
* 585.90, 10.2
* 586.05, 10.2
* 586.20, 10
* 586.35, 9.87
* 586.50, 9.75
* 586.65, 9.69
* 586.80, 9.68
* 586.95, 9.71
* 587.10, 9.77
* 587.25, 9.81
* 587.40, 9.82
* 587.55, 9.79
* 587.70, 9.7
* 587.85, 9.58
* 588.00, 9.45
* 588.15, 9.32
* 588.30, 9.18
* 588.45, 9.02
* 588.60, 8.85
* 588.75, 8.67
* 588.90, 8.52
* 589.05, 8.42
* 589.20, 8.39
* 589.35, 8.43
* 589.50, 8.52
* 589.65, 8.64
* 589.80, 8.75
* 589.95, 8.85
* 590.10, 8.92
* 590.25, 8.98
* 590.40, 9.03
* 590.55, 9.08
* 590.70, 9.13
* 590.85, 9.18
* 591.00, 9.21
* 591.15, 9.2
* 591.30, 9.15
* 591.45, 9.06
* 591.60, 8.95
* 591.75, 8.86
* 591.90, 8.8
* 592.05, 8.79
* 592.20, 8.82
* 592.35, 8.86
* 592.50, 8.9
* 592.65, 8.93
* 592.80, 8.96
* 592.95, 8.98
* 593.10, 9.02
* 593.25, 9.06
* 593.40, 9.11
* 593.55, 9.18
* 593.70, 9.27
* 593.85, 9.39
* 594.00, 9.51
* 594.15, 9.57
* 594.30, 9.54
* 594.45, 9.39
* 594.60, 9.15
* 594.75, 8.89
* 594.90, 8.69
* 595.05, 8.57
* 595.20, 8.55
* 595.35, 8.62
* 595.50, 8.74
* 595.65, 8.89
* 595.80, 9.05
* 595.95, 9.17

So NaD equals 0.22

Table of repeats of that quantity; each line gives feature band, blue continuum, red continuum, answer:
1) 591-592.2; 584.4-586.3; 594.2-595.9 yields 0.034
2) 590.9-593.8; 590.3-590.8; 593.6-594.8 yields 0.063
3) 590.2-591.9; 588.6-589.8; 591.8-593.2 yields -0.062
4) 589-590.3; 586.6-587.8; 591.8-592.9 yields 0.094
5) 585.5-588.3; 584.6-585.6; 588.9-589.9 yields -0.194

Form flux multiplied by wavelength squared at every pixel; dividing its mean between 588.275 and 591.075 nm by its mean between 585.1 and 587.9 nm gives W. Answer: 0.9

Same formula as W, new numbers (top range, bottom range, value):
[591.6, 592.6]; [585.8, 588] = 0.92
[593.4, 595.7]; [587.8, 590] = 1.05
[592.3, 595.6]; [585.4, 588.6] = 0.95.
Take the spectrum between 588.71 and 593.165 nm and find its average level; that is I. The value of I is 8.87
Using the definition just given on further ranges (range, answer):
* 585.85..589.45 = 9.4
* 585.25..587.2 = 9.91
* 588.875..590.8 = 8.75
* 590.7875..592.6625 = 8.98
